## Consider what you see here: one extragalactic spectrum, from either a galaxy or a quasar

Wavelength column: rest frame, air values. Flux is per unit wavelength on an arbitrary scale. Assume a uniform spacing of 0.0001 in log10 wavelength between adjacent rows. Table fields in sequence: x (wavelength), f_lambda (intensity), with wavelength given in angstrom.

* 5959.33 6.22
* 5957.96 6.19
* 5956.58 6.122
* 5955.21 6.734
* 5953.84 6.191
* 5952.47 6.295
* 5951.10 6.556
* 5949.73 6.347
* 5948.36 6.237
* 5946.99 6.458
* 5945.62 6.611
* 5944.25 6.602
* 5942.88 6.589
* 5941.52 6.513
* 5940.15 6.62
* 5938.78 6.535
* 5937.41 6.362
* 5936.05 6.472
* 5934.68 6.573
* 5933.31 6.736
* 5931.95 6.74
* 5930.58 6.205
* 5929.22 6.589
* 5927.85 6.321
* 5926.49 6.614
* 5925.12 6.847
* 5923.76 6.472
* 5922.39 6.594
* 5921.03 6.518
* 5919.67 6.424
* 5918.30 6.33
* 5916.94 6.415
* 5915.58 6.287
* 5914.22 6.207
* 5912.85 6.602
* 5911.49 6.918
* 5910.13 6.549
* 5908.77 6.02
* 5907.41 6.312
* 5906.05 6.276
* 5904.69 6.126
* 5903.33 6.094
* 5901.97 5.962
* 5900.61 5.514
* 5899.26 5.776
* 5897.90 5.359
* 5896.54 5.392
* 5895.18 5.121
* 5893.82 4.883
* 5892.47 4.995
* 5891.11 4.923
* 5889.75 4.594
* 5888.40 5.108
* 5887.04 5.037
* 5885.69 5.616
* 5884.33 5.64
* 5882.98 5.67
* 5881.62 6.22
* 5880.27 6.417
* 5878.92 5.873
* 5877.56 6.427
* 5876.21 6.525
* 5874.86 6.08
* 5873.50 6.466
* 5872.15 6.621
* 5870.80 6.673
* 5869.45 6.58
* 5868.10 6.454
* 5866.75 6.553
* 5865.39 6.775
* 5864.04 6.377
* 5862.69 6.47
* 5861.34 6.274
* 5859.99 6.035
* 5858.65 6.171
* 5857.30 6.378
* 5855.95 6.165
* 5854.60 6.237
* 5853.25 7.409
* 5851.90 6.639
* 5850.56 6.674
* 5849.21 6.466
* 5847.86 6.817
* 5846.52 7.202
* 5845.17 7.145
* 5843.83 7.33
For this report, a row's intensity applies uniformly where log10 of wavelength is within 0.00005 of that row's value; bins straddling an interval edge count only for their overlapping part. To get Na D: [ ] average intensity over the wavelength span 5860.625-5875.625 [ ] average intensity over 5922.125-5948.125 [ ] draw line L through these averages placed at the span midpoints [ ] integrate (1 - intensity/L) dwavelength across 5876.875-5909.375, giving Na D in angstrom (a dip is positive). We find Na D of 4.3 angstrom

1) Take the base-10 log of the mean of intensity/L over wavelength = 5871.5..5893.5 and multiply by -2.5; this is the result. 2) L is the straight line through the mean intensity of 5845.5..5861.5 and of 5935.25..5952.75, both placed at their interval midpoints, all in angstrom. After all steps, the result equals 0.140 mag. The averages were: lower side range 6.56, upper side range 6.48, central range 5.75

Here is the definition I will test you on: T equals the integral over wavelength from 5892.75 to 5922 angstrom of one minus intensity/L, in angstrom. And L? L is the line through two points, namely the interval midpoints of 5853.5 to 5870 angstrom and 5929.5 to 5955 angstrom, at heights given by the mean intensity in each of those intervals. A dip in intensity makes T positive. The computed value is 1.84 angstrom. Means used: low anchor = 6.4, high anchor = 6.49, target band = 6.04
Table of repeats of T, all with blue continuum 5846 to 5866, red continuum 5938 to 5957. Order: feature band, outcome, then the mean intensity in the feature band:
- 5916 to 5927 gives -0.1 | 6.52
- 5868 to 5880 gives 0.2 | 6.41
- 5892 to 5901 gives 1.7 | 5.3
